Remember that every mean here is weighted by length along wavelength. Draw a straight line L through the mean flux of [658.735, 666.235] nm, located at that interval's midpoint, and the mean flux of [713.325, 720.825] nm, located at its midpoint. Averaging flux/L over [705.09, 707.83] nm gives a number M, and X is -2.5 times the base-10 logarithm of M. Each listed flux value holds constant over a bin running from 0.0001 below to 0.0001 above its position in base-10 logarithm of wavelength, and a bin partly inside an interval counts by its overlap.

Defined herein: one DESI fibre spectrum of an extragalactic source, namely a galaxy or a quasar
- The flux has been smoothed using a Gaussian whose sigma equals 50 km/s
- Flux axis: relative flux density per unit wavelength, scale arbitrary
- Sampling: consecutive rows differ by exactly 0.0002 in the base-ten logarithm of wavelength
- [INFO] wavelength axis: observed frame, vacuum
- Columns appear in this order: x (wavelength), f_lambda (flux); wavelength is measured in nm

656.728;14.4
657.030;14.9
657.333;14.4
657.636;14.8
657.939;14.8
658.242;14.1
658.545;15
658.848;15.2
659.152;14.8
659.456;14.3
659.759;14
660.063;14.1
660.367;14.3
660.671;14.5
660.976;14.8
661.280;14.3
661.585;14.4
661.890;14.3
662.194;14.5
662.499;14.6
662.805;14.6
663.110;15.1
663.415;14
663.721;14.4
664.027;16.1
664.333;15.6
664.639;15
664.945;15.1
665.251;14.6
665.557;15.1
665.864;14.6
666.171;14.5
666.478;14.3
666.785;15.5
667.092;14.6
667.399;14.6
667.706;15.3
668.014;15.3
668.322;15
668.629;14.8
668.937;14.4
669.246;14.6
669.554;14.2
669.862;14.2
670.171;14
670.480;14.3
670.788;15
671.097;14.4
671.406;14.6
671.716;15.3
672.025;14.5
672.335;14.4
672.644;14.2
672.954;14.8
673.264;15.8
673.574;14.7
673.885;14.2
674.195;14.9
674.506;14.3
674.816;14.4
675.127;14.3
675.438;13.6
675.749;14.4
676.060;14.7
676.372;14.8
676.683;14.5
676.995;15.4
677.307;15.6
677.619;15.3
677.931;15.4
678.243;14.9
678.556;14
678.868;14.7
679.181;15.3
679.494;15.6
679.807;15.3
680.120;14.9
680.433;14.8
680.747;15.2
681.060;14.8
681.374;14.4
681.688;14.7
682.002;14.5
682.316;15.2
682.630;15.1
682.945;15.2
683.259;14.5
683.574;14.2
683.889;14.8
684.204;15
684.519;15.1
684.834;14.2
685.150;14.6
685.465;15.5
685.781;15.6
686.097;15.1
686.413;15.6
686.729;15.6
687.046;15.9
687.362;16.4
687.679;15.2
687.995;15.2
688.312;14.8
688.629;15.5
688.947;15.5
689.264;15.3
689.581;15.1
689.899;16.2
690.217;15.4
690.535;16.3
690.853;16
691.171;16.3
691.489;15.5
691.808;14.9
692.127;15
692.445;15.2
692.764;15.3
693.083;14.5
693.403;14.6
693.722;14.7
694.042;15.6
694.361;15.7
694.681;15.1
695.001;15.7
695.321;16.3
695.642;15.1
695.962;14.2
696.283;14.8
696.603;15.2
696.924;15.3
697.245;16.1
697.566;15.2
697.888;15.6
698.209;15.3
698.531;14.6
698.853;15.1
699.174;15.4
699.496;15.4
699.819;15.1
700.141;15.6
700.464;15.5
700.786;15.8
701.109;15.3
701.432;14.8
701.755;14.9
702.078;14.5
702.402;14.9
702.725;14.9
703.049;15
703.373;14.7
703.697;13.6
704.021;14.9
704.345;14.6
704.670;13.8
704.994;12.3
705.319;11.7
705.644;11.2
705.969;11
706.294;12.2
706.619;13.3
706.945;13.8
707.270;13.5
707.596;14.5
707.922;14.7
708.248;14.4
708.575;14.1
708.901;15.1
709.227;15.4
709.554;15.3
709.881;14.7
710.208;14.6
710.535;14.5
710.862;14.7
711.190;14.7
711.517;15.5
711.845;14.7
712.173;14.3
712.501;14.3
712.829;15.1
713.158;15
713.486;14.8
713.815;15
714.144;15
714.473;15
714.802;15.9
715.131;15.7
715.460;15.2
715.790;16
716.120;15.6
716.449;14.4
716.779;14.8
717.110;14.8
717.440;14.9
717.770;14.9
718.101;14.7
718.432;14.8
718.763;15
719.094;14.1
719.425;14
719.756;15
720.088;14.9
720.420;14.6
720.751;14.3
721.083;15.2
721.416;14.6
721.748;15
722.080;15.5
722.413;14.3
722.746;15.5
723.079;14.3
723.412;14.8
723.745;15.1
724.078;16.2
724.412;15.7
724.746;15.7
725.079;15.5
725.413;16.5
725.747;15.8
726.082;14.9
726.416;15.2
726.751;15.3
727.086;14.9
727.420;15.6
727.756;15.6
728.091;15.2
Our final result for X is 0.173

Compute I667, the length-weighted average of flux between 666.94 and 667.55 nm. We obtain 14.6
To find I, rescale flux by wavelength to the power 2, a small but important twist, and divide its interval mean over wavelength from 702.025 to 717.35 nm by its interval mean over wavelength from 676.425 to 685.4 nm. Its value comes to 1.05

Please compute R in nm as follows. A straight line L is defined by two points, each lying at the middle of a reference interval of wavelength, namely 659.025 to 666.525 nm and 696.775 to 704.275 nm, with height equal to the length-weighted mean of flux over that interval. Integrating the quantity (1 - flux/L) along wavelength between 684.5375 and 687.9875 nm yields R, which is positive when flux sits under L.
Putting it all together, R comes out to -0.10 nm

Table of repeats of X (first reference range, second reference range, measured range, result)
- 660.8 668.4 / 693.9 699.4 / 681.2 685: 0.03 mag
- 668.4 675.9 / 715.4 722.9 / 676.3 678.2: -0.04 mag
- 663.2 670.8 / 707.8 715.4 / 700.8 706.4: 0.08 mag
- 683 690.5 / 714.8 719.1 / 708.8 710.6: 0.01 mag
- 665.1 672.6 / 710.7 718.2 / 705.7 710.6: 0.07 mag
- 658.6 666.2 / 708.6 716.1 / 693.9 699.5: -0.03 mag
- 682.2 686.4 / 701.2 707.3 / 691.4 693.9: -0.04 mag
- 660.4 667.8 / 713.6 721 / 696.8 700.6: -0.03 mag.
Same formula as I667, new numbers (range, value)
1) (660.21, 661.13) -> 14.5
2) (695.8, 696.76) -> 14.7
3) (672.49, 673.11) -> 14.5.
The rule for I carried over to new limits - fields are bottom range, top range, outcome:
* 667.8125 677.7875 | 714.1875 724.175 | 1.17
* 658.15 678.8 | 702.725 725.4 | 1.14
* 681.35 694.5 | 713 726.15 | 1.08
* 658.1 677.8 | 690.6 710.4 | 1.10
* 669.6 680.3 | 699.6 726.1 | 1.11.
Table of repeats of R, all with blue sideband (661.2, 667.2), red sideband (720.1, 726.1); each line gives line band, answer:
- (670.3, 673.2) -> 0.03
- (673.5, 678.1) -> 0.05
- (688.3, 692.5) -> -0.16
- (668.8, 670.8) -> 0.06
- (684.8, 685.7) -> 0.00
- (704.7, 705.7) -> 0.20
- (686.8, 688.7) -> -0.07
